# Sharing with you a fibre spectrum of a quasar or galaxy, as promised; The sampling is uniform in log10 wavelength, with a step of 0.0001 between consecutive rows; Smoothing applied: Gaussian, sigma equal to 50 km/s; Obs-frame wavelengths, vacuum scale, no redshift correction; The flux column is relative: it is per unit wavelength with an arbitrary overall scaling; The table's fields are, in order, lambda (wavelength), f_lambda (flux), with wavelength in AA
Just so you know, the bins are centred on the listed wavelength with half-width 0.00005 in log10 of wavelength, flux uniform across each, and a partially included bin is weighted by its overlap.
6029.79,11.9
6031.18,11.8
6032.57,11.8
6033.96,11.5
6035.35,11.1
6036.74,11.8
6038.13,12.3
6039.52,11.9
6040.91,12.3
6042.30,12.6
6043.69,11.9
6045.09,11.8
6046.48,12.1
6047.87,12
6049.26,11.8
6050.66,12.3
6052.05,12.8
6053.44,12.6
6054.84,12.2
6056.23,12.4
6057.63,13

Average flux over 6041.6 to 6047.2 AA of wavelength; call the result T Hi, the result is 12.1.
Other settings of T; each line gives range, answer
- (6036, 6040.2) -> 12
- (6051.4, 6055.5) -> 12.5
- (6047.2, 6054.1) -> 12.3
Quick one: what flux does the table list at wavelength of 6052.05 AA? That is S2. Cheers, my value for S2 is 12.8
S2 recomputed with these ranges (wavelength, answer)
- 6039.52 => 11.9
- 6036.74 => 11.8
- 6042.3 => 12.6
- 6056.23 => 12.4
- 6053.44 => 12.6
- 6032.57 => 11.8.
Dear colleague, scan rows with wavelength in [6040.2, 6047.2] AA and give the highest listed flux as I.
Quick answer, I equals 12.6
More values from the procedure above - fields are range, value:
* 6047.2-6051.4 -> 12.3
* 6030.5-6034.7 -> 11.8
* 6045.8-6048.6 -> 12.1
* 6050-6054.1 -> 12.8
